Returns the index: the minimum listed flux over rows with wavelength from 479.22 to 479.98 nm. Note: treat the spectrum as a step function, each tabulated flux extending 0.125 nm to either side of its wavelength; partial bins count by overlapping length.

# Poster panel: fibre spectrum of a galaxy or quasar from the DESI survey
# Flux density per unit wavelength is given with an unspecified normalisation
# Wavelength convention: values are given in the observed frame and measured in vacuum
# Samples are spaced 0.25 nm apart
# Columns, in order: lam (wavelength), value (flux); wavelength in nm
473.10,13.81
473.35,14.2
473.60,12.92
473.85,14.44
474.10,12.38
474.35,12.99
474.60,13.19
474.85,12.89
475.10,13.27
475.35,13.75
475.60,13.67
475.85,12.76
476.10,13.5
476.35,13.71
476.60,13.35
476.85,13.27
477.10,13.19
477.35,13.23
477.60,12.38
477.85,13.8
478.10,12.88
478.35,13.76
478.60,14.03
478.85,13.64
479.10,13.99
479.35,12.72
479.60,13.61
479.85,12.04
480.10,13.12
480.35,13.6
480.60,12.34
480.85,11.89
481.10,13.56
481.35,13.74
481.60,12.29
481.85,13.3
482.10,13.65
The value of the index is 12.04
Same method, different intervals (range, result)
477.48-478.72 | 12.38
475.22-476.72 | 12.76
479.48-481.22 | 11.89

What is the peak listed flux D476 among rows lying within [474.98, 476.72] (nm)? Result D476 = 13.75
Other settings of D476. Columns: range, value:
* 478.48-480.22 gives 14.03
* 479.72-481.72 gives 13.74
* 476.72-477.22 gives 13.27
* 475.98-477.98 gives 13.8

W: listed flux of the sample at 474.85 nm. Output 12.89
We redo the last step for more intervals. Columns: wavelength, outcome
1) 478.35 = 13.76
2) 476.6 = 13.35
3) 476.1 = 13.5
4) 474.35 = 12.99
